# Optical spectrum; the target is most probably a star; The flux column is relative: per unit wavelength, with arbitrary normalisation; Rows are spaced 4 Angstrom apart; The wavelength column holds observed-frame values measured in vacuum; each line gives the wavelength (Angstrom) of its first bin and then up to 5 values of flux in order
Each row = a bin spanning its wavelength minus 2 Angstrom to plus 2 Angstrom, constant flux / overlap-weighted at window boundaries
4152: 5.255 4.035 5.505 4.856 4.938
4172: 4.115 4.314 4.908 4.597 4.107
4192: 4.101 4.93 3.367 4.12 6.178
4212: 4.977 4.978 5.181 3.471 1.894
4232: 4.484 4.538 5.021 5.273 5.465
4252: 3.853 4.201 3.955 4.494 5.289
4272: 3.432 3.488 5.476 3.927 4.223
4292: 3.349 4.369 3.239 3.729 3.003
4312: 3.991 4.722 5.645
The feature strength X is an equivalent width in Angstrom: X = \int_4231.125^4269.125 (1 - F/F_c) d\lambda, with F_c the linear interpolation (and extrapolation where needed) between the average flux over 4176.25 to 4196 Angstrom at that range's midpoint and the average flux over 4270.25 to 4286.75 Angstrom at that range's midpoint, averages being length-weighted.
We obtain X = -3.9 Angstrom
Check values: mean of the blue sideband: 4.47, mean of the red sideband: 4.1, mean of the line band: 4.65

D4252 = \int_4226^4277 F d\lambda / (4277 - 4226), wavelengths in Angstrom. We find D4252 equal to 4.28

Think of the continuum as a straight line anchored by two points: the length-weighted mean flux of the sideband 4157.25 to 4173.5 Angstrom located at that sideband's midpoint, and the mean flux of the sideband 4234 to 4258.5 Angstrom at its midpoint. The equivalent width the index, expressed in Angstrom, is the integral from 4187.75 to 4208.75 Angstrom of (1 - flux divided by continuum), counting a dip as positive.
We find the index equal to 1.7 Angstrom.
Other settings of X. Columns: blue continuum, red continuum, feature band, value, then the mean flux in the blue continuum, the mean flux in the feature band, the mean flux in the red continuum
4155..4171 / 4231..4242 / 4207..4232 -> 1.9 Angstrom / 4.84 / 4.38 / 4.7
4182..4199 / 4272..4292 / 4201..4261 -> -3.4 Angstrom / 4.37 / 4.5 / 4.1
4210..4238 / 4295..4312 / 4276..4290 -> -2.4 Angstrom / 4.22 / 4.39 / 3.59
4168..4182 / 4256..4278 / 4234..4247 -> -2.3 Angstrom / 4.52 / 4.98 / 4.14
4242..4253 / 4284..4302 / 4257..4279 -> 1.2 Angstrom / 4.96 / 4.2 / 3.81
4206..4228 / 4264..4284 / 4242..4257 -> -0.7 Angstrom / 4.68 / 4.73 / 4.38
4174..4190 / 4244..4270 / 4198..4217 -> -0.8 Angstrom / 4.48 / 4.71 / 4.6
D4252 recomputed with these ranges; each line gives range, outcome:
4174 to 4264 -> 4.45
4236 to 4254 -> 4.86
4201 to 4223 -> 4.94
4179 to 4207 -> 4.35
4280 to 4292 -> 4.19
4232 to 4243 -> 4.77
